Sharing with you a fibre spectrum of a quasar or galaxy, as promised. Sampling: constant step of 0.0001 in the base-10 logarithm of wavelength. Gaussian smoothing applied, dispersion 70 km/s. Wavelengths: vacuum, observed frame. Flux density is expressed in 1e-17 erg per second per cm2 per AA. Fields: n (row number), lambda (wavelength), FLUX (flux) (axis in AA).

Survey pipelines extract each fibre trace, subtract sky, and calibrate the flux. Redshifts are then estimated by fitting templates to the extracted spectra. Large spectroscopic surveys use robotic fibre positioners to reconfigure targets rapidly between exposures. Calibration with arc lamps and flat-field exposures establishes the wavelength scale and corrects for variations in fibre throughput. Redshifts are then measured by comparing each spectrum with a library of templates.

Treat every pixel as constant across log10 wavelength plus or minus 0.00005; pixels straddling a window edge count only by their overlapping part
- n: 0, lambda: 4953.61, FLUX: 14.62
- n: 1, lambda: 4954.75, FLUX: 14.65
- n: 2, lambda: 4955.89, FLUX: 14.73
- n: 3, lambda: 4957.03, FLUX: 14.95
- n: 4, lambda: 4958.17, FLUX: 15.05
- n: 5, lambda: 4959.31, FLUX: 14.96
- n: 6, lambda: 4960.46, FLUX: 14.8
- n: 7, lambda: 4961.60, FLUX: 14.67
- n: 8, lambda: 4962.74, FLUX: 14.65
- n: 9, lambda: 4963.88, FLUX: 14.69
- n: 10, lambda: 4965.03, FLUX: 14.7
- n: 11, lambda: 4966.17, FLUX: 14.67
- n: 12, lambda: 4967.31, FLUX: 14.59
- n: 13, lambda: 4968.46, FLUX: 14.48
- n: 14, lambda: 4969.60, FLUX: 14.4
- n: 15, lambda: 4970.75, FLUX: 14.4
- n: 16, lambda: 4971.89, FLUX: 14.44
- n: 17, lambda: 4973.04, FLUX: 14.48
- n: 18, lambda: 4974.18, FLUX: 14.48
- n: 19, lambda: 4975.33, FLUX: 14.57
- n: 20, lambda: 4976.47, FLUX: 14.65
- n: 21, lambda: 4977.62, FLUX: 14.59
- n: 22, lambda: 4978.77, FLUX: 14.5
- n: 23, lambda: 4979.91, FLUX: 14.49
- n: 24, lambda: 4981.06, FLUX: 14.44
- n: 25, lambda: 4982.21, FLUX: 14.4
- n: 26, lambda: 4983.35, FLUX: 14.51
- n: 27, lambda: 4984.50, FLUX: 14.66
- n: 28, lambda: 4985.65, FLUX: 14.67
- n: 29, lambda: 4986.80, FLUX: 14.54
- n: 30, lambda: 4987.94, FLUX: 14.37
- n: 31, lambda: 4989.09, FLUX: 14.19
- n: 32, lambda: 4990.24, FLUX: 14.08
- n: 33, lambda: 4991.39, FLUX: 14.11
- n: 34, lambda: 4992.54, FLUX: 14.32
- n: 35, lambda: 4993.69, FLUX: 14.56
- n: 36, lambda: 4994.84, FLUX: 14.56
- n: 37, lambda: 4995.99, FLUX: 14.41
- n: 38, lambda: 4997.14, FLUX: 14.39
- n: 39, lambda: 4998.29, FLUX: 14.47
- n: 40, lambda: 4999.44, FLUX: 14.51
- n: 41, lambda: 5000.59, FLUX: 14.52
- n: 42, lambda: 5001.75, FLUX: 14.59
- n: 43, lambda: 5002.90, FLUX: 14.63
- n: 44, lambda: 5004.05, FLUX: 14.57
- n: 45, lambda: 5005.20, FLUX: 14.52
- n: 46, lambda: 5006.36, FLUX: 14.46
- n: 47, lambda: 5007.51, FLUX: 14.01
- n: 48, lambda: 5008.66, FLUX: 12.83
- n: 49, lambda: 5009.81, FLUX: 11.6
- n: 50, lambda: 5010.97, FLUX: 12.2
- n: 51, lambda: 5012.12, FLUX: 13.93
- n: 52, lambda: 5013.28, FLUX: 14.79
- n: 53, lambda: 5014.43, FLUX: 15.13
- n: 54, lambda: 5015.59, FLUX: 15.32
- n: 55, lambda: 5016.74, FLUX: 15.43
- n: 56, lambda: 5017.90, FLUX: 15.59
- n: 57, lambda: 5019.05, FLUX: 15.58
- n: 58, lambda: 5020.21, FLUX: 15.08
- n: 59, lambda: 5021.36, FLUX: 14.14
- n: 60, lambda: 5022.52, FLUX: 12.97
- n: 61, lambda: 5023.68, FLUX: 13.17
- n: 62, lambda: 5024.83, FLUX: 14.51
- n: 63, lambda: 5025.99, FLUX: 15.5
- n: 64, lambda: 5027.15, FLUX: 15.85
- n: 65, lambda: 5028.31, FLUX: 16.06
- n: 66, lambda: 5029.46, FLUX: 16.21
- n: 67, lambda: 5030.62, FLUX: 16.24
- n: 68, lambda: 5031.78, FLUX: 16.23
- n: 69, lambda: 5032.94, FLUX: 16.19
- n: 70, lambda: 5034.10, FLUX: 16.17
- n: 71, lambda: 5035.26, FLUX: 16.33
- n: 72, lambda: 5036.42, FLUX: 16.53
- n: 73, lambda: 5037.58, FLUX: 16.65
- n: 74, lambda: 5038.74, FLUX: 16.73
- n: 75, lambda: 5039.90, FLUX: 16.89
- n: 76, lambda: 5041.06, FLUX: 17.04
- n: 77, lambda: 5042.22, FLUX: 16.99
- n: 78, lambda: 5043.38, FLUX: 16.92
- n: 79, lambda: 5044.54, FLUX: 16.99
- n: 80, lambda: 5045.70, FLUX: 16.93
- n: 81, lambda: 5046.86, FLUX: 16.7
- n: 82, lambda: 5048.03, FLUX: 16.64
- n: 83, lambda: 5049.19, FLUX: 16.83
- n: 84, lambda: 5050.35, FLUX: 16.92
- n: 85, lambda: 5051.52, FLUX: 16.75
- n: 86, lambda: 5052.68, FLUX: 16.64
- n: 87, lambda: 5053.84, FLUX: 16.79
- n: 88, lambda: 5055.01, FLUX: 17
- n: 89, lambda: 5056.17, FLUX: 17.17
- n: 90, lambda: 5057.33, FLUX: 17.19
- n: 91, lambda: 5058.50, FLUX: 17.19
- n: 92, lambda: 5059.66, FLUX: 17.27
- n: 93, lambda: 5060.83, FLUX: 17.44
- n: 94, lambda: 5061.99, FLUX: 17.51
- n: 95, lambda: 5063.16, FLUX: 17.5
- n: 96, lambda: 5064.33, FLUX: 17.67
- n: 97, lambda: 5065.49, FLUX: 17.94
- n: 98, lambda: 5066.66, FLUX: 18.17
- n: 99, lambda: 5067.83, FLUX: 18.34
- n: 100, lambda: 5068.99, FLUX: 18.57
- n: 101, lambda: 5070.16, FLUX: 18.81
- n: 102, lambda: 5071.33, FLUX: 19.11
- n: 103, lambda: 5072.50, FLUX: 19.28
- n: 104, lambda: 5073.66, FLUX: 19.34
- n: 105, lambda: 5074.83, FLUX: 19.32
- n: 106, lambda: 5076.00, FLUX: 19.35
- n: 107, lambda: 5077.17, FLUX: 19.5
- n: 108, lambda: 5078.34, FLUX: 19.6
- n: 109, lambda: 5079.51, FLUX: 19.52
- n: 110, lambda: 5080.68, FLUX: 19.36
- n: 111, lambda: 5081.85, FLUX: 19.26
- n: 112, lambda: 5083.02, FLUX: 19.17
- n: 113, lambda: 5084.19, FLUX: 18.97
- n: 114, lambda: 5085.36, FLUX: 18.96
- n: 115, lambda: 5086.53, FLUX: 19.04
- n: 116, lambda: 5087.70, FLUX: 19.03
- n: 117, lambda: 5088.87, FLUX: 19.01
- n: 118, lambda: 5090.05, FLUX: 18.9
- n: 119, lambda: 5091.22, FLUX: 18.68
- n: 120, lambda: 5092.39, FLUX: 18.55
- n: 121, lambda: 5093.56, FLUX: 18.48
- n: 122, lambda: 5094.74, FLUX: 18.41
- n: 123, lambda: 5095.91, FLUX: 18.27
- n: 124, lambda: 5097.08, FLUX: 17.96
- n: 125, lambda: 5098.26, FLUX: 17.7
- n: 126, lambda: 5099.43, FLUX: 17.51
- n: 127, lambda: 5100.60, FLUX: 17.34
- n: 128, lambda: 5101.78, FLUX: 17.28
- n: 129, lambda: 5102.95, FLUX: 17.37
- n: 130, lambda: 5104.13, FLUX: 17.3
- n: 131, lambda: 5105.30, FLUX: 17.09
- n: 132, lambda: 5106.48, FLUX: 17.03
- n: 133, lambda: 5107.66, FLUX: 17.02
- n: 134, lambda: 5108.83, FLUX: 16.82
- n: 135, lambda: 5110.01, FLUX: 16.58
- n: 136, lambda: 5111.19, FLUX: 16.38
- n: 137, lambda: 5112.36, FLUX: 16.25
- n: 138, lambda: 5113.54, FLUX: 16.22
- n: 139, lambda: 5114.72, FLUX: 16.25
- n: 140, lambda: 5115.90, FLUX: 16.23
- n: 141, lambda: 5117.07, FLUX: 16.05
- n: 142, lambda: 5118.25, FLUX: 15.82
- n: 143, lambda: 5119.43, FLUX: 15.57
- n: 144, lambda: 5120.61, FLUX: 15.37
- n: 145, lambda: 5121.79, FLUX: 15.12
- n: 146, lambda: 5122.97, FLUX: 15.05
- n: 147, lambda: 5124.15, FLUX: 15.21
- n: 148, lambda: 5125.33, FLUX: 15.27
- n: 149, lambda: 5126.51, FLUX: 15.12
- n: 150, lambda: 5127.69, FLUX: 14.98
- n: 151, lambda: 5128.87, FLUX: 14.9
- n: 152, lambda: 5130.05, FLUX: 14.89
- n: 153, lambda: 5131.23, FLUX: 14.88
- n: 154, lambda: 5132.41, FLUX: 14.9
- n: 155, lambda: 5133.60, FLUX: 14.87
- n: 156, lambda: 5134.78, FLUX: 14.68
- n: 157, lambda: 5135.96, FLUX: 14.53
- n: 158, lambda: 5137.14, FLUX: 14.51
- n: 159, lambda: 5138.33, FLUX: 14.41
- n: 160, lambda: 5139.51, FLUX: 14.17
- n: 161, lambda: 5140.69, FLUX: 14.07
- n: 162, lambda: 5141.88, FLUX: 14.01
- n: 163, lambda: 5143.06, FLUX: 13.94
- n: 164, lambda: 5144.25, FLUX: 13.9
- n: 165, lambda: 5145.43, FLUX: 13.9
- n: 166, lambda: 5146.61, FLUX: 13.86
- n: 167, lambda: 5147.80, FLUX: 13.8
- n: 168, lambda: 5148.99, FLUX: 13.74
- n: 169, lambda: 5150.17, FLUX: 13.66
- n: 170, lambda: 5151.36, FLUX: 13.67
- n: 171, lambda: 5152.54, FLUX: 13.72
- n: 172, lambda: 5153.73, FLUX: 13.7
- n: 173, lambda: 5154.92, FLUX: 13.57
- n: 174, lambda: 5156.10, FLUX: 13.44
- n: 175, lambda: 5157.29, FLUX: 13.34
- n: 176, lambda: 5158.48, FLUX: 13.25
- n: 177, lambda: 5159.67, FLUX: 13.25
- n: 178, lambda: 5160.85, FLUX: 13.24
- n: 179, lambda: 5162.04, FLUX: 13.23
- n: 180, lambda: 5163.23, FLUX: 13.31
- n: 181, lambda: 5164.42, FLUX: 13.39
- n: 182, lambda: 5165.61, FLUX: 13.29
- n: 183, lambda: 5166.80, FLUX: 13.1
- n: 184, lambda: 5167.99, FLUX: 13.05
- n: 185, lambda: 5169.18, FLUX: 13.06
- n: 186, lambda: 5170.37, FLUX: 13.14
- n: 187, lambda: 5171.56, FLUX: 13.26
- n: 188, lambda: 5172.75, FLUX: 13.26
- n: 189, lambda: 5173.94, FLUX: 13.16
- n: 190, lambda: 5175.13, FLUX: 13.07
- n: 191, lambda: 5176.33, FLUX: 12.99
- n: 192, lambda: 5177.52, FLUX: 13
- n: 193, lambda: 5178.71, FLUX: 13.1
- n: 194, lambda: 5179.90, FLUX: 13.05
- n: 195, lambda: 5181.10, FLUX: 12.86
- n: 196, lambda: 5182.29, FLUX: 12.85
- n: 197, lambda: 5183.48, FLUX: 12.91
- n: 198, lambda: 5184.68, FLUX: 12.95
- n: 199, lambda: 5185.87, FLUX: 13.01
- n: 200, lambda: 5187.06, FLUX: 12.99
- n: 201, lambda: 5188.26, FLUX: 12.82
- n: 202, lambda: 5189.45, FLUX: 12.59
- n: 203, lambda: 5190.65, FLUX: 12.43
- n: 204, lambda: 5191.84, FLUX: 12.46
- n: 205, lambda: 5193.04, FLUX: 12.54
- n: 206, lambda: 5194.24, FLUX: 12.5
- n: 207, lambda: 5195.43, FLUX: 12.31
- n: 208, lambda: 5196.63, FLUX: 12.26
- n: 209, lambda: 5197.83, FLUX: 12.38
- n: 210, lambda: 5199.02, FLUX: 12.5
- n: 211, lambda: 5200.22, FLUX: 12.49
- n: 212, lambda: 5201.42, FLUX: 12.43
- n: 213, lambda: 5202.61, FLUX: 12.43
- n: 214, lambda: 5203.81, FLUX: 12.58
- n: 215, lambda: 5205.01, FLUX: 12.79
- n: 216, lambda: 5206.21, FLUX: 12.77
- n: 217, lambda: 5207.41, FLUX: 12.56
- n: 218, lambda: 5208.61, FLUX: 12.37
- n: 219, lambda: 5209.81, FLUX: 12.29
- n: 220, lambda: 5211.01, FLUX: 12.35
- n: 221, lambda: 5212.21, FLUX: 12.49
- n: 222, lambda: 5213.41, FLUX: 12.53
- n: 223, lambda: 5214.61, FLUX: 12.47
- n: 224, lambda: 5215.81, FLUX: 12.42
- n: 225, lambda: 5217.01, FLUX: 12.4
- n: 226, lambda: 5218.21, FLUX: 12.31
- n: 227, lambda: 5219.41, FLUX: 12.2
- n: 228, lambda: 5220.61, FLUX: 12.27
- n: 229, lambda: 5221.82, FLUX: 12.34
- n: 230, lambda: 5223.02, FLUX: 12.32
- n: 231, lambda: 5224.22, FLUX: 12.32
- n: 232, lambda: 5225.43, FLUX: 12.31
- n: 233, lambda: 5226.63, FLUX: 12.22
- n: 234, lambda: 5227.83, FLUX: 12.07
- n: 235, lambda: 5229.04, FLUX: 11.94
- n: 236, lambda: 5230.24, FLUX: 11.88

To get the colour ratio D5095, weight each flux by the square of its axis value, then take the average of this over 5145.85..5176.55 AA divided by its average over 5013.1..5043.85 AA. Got 0.9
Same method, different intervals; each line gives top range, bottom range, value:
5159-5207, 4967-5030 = 0.96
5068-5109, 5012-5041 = 1.22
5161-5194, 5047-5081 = 0.75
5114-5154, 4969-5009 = 1.08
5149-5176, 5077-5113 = 0.76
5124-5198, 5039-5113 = 0.78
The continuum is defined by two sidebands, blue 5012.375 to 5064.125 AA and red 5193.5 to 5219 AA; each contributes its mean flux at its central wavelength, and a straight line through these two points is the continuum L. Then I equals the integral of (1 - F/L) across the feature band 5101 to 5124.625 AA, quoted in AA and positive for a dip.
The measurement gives -2.85 AA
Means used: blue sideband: 16.2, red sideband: 12.5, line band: 16.3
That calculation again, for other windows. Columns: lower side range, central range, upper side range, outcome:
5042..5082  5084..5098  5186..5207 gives -1.6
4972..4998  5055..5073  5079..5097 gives -0.1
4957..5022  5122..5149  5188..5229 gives -2.9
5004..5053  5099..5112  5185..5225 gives -2.6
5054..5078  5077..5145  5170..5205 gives -1.8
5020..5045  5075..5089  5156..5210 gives -4.1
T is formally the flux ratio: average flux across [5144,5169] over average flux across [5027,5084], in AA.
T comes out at 0.77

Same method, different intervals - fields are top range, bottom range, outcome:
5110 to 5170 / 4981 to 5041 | 0.97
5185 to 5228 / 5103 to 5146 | 0.81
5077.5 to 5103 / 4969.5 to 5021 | 1.29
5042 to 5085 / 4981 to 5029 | 1.25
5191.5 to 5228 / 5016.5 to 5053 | 0.77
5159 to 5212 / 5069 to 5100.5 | 0.68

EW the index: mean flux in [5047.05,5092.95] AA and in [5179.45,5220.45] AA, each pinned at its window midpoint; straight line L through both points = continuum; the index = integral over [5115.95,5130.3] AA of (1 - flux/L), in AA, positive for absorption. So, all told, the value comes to 0.5 AA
